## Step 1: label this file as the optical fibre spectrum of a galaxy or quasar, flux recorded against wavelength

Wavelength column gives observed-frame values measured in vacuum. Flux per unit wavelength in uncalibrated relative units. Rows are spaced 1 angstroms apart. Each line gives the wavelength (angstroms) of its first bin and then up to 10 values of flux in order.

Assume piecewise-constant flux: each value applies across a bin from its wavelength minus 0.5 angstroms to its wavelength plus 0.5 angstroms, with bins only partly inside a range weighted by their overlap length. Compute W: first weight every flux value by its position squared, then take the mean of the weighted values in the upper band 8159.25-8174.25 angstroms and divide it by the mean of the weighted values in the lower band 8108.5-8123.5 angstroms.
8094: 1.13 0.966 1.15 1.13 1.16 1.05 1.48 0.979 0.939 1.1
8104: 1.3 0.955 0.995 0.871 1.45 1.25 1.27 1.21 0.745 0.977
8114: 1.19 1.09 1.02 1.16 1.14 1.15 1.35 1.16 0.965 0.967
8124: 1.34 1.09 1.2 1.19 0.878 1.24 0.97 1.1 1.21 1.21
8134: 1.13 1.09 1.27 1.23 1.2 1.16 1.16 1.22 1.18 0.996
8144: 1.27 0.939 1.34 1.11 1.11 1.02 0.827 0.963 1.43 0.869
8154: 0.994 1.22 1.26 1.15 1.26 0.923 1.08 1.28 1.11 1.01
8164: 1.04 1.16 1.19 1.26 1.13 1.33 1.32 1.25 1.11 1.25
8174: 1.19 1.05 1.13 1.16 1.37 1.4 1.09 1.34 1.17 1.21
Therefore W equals 1.07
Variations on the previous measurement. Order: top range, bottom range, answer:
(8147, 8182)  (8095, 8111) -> 1.03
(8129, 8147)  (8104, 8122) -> 1.04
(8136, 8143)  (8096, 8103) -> 1.06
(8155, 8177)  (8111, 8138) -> 1.05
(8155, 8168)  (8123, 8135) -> 1.02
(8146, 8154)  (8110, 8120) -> 0.97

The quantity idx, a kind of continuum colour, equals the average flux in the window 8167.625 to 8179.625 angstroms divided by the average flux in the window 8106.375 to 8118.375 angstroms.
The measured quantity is 1.10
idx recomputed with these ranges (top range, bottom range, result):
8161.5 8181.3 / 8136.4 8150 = 1.05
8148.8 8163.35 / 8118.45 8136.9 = 0.96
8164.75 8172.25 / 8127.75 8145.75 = 1.07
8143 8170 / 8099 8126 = 1.01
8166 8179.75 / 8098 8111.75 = 1.08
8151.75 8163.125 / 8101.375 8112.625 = 1.03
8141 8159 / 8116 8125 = 0.97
